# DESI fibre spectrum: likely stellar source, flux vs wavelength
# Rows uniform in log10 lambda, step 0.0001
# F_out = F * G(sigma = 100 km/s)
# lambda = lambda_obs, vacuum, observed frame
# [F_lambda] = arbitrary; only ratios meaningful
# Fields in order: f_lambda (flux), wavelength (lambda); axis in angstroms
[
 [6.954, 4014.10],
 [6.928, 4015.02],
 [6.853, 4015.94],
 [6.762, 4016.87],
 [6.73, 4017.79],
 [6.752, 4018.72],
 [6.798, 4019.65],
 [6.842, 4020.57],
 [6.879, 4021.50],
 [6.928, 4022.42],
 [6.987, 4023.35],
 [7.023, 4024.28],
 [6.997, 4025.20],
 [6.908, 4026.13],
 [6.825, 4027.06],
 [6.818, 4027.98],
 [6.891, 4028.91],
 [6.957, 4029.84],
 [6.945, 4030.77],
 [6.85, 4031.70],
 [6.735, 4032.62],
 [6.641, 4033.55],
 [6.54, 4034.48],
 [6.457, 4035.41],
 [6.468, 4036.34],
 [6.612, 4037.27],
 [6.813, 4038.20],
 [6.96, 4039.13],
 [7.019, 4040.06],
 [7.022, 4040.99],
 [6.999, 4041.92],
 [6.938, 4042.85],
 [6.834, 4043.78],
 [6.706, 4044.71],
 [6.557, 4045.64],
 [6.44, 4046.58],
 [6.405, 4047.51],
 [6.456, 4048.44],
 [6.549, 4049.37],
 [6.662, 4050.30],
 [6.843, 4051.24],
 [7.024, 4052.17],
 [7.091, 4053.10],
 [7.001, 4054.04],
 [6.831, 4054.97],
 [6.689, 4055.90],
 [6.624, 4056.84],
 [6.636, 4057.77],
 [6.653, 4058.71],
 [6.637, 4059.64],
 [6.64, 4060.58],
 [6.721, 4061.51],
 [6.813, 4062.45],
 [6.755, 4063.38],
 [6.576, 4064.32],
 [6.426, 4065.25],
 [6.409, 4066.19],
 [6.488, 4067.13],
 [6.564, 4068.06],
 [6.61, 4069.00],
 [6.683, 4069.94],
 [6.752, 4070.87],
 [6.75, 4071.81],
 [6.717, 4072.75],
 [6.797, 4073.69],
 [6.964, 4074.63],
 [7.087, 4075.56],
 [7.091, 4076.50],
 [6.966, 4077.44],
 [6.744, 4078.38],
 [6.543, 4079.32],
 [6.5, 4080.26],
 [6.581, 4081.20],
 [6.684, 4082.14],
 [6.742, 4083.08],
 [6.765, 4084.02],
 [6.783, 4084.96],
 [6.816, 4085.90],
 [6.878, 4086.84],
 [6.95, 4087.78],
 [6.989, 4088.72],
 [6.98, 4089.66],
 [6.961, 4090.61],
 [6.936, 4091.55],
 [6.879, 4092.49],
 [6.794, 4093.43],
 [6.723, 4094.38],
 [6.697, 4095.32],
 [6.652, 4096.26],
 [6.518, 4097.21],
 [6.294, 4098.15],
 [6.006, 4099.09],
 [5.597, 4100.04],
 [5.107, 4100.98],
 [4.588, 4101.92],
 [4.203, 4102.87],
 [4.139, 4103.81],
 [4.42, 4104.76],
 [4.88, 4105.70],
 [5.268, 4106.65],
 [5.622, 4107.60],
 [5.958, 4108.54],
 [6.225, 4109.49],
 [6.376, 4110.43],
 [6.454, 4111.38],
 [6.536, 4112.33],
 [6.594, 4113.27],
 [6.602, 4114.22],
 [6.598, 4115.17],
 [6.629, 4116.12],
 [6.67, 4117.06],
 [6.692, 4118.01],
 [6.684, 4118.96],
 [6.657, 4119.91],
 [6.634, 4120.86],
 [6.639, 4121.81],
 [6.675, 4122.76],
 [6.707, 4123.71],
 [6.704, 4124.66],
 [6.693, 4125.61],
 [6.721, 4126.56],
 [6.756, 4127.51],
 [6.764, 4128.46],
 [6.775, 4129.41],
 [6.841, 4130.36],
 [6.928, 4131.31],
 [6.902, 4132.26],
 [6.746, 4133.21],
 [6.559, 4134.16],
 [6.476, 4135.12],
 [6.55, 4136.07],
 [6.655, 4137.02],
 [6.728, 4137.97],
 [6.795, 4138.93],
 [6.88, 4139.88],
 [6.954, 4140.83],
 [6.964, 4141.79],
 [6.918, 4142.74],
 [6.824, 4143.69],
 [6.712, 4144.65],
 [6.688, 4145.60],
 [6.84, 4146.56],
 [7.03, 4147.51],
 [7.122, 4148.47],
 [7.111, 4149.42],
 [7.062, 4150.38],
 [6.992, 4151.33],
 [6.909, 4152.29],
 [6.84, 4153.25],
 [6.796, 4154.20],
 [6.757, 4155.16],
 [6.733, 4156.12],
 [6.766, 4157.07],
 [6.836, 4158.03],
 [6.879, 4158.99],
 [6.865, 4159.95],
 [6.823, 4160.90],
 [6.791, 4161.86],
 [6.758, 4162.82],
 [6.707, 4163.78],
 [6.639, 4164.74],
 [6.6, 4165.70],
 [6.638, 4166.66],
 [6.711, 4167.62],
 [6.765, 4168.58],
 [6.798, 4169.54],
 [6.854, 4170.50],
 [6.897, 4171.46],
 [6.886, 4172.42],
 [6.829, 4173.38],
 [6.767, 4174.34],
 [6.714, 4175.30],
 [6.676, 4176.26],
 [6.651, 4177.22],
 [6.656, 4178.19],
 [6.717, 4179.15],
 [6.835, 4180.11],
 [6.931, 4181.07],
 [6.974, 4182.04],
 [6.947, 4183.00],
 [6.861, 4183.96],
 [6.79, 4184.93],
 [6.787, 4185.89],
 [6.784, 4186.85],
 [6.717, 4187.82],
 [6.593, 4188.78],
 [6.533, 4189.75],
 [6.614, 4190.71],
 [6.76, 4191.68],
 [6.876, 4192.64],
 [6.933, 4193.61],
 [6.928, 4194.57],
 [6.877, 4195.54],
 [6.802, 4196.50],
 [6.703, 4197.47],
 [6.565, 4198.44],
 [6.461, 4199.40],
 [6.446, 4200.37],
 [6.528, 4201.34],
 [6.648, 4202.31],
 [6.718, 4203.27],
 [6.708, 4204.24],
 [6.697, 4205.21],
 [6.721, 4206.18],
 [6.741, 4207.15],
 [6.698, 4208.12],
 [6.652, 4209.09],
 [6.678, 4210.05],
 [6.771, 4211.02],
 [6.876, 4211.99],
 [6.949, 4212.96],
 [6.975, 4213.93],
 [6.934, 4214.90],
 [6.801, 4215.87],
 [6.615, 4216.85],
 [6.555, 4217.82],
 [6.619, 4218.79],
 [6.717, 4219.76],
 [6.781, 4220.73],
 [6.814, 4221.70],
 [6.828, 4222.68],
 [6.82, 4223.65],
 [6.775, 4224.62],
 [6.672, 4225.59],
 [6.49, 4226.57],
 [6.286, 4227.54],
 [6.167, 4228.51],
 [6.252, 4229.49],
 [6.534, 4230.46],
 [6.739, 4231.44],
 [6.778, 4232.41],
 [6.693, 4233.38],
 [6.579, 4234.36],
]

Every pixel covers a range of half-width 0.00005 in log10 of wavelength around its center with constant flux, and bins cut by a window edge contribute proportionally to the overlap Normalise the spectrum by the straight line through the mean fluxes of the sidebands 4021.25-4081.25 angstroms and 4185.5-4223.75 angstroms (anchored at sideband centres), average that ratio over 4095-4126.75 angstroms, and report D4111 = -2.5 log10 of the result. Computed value 0.11 mag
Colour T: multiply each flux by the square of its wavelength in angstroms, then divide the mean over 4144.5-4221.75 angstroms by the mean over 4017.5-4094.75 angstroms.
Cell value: 1.1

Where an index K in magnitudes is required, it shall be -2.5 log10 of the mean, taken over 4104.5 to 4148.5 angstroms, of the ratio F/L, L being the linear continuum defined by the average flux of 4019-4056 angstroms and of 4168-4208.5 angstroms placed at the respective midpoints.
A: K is 0.03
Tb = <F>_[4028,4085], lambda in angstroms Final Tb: 6.73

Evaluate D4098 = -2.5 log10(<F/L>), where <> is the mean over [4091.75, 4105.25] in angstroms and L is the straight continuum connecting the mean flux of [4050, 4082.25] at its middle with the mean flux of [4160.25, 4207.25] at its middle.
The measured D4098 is 0.17 mag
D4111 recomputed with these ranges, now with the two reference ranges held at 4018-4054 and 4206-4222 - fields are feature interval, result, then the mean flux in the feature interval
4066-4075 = 0.018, 6.67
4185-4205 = 0.010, 6.7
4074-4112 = 0.083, 6.29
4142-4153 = -0.024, 6.93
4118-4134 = 0.007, 6.73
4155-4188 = -0.002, 6.78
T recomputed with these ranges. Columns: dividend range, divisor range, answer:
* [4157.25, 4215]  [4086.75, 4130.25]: 1.11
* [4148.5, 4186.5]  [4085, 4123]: 1.13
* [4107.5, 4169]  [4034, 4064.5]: 1.04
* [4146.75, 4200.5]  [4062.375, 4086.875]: 1.06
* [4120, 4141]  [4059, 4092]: 1.02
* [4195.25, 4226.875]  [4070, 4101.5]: 1.07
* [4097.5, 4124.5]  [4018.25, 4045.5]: 0.91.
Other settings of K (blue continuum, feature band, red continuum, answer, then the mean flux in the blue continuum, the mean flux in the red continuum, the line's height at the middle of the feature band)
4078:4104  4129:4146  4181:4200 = -0.03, 6.38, 6.77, 6.56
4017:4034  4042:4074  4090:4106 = -0.05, 6.86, 5.87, 6.41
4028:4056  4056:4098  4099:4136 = -0.04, 6.77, 6.21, 6.51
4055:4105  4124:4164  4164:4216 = -0.03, 6.49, 6.75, 6.64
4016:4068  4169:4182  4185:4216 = -0.01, 6.75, 6.74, 6.74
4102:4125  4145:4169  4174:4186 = -0.05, 6.08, 6.79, 6.55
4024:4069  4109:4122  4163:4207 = 0.03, 6.74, 6.74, 6.74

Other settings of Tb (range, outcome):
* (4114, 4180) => 6.77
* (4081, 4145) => 6.45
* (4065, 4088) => 6.73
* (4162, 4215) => 6.75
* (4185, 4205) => 6.7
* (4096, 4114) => 5.66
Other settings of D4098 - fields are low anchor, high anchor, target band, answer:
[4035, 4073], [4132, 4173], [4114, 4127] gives 0.018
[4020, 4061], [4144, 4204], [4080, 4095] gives -0.005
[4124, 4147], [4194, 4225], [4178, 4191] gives -0.005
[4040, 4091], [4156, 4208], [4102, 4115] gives 0.198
